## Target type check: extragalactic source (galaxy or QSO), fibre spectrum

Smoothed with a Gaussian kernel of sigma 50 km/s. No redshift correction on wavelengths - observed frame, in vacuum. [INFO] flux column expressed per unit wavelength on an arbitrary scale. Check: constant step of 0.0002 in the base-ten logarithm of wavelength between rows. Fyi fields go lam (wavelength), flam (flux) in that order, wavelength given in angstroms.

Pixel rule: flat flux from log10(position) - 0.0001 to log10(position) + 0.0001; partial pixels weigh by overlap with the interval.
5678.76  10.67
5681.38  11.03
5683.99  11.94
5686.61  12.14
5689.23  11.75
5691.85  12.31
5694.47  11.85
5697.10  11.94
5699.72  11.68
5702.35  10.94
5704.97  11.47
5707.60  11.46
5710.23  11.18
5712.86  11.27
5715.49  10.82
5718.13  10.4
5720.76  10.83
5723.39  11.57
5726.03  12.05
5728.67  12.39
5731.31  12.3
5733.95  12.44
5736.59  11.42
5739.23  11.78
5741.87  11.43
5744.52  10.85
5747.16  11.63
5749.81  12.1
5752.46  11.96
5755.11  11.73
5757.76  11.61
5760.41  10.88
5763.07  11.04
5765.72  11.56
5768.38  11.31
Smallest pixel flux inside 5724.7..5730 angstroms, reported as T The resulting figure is 12.05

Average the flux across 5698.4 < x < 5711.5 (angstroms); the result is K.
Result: 11.3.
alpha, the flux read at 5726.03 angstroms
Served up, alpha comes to 12.05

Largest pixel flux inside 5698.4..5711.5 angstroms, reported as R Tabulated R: 11.68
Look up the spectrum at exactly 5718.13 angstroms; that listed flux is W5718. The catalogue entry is 10.4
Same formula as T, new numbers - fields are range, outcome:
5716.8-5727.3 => 10.4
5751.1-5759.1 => 11.61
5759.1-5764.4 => 10.88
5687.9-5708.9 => 10.94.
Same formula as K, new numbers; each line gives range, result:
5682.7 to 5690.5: 11.9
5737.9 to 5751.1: 11.6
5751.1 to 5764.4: 11.4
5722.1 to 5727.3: 11.8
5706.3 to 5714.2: 11.3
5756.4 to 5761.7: 11.3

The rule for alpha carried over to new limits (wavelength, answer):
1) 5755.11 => 11.73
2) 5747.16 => 11.63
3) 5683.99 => 11.94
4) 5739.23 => 11.78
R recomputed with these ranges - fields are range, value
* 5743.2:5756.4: 12.1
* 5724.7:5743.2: 12.44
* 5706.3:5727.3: 12.05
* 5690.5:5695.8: 12.31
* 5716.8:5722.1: 10.83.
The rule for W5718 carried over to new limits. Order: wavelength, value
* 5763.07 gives 11.04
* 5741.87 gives 11.43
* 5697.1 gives 11.94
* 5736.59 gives 11.42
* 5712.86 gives 11.27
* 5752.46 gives 11.96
